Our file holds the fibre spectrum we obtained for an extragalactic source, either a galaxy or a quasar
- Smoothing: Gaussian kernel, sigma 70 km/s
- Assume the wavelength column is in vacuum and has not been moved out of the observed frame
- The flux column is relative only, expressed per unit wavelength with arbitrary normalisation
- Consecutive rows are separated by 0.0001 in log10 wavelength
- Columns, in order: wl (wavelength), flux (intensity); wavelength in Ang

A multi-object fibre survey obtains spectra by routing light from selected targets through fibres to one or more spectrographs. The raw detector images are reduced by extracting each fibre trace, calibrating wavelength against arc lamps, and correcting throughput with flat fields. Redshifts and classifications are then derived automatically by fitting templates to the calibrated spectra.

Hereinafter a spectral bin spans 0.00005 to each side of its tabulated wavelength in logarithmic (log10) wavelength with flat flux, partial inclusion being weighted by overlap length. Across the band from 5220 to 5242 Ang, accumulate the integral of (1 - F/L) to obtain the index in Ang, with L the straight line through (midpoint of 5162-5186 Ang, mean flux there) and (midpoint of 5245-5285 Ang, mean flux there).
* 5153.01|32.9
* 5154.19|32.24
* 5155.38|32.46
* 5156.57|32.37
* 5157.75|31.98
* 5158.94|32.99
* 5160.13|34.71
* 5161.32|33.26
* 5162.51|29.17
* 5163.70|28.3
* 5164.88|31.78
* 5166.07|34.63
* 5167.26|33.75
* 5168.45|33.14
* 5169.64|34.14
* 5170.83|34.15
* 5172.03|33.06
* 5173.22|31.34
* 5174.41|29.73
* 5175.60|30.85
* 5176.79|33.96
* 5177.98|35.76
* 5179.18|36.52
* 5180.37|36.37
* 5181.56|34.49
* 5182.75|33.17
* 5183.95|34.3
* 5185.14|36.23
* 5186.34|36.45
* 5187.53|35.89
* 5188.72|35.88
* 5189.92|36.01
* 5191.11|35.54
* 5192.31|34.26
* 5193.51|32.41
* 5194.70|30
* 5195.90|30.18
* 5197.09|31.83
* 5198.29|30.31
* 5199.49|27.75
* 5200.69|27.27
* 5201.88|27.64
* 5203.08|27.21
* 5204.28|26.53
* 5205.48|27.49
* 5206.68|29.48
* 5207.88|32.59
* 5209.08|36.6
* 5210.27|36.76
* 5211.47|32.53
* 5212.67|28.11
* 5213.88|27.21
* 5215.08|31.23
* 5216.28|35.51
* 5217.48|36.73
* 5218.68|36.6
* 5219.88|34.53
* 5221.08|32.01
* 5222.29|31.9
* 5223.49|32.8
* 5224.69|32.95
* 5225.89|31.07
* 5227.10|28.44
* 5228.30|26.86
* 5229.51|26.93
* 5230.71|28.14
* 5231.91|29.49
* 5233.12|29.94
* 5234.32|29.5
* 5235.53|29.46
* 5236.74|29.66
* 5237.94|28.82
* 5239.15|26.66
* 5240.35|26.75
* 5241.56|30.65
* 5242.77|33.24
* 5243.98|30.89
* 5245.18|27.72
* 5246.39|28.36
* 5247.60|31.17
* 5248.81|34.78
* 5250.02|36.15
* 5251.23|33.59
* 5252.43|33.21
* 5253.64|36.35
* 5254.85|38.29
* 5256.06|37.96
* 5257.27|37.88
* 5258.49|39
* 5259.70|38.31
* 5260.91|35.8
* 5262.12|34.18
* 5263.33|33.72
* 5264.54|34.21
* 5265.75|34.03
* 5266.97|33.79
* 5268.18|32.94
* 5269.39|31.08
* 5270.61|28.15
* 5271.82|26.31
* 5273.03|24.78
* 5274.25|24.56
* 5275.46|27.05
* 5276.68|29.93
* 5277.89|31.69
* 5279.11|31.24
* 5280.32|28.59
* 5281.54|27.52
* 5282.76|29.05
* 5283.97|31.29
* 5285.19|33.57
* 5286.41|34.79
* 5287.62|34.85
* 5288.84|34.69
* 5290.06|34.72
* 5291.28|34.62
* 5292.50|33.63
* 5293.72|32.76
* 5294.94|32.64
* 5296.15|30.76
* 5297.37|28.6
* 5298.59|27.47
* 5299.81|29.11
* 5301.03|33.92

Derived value 2.0 Ang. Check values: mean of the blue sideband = 33.3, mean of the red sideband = 32.3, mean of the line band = 29.7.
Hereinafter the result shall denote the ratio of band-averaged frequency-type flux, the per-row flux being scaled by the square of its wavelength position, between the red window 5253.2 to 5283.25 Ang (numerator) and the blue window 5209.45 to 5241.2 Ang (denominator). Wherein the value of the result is 1.06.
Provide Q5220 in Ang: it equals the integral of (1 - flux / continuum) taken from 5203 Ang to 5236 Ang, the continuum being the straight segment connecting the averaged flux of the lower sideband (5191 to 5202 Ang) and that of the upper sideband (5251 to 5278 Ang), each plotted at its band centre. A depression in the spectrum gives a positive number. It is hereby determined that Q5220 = 0.33 Ang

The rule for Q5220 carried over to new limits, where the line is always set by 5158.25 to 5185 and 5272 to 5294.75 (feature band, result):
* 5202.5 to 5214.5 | 0.7 Ang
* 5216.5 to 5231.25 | 0.2 Ang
